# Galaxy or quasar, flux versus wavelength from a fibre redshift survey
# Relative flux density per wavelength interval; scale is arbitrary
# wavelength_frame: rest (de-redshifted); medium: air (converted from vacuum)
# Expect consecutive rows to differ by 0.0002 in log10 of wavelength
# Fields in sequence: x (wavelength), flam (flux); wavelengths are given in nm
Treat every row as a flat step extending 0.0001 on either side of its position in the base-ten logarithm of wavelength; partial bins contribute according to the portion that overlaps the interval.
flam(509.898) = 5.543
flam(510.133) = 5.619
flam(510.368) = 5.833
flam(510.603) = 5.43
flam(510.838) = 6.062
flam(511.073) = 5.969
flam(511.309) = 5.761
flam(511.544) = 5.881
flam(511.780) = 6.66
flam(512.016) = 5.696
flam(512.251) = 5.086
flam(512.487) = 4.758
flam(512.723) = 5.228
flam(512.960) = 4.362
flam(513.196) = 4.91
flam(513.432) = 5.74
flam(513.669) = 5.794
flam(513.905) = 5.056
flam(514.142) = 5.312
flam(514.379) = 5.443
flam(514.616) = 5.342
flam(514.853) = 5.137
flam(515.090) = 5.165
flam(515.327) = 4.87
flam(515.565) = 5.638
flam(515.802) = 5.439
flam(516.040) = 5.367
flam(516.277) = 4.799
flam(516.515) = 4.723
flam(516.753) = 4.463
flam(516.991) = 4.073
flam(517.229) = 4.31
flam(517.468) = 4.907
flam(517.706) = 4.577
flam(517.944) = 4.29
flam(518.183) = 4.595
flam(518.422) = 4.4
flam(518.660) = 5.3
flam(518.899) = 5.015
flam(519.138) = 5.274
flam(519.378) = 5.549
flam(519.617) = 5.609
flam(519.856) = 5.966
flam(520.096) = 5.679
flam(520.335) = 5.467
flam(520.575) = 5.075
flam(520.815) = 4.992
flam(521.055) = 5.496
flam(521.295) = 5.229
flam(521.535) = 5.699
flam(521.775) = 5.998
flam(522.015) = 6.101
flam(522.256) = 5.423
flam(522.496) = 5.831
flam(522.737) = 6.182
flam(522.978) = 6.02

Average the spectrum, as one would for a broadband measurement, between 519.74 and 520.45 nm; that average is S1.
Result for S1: 5.7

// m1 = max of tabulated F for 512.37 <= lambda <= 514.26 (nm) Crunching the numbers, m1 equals 5.794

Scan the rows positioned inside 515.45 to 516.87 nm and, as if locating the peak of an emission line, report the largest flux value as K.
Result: 5.638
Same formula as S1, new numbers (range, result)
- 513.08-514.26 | 5.36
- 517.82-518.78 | 4.65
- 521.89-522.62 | 5.79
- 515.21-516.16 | 5.33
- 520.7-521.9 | 5.49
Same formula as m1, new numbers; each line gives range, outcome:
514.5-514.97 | 5.342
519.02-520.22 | 5.966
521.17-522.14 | 6.101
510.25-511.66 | 6.062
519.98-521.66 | 5.699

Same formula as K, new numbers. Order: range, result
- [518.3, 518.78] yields 5.3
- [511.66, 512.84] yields 6.66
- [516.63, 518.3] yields 4.907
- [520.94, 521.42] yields 5.496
